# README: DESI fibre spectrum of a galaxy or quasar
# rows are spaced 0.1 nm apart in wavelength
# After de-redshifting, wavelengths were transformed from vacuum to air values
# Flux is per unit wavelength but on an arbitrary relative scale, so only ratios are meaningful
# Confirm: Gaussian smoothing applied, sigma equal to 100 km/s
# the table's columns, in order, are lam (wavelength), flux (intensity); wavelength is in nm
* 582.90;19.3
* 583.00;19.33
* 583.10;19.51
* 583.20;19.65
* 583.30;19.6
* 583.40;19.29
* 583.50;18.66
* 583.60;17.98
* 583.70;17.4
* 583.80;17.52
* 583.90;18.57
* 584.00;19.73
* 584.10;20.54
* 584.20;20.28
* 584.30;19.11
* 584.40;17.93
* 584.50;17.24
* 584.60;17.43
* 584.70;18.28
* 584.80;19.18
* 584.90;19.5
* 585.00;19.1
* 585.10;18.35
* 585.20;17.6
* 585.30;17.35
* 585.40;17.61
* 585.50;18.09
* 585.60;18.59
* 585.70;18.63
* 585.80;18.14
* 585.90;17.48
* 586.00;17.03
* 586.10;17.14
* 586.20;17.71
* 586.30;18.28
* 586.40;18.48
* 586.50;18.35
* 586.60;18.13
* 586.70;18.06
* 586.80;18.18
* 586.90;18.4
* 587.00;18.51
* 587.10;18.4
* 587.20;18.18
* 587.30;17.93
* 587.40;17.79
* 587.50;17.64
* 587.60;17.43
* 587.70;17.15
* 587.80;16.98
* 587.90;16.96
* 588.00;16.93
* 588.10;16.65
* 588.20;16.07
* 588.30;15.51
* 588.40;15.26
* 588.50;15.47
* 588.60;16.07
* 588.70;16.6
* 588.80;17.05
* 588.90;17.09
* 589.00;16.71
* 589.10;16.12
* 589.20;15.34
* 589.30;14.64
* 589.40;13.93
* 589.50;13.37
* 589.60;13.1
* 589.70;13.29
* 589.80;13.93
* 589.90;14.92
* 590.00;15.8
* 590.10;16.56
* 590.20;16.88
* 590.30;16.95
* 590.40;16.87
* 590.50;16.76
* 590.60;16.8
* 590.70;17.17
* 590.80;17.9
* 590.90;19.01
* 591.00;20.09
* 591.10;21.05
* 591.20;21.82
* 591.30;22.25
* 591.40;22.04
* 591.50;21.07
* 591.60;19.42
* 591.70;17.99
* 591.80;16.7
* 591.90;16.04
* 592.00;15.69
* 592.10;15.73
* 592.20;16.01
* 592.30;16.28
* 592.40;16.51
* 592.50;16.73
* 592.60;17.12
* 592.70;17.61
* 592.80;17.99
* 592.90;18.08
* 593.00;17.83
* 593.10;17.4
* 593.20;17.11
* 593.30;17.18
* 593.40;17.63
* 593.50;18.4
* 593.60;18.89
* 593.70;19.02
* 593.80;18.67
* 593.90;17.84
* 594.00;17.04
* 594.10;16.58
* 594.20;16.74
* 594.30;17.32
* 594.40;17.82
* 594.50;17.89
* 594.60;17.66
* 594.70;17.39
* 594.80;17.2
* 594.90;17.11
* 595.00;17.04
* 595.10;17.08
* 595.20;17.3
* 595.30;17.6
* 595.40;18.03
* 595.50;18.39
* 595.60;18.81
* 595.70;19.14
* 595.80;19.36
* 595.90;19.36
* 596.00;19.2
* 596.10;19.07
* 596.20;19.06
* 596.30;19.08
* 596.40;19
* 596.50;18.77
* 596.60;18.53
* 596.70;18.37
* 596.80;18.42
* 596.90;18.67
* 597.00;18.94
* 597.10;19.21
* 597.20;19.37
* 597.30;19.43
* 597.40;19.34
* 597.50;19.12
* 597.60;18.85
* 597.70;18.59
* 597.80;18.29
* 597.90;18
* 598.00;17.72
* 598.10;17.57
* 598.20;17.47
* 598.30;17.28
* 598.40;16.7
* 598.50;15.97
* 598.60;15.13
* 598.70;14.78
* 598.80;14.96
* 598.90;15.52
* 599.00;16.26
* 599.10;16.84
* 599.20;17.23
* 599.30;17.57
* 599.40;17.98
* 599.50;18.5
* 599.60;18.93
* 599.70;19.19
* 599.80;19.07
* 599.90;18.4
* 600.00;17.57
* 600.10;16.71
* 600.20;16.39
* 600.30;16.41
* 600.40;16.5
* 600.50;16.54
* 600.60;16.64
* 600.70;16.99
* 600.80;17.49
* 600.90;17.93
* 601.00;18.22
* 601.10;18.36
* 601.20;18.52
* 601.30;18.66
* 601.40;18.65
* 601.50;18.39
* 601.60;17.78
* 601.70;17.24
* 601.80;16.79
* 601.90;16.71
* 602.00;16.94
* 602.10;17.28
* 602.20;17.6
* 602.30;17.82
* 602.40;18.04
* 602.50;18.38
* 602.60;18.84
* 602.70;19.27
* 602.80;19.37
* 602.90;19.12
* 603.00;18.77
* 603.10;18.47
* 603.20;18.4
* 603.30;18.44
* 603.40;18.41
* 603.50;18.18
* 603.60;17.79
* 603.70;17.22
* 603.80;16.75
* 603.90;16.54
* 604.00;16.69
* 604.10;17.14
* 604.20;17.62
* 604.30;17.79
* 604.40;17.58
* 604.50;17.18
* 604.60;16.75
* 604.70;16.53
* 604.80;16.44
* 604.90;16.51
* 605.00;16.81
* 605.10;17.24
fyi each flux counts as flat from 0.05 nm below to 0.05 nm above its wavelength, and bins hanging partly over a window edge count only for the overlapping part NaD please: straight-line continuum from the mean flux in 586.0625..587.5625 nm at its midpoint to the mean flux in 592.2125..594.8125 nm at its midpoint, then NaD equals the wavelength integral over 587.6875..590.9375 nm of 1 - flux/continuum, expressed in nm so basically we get 0.33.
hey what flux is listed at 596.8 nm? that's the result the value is 18.42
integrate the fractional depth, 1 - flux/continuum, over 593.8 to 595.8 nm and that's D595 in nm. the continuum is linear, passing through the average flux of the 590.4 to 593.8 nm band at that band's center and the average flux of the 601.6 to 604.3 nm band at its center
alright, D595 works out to 0.04 nm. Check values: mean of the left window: 18.1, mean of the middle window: 17.6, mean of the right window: 17.8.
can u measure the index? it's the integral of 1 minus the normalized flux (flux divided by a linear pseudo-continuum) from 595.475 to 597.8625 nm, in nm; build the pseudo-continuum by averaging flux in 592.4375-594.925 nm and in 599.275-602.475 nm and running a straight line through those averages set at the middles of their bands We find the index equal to -0.17 nm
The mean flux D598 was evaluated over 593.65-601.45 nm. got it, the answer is 17.9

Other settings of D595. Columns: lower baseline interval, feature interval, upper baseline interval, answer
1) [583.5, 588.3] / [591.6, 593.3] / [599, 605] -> 0.08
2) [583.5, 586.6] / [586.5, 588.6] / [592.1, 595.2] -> 0.09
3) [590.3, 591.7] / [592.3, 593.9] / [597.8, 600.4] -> 0.09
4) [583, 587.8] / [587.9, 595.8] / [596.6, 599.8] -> 0.37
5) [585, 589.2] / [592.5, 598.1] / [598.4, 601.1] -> -0.32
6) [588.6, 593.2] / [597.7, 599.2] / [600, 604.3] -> 0.07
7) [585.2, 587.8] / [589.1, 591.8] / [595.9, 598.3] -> 0.14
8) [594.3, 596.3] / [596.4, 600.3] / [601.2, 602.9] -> 0.07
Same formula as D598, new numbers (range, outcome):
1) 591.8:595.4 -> 17.3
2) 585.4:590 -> 16.8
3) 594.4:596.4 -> 18.2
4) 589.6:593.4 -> 17.5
